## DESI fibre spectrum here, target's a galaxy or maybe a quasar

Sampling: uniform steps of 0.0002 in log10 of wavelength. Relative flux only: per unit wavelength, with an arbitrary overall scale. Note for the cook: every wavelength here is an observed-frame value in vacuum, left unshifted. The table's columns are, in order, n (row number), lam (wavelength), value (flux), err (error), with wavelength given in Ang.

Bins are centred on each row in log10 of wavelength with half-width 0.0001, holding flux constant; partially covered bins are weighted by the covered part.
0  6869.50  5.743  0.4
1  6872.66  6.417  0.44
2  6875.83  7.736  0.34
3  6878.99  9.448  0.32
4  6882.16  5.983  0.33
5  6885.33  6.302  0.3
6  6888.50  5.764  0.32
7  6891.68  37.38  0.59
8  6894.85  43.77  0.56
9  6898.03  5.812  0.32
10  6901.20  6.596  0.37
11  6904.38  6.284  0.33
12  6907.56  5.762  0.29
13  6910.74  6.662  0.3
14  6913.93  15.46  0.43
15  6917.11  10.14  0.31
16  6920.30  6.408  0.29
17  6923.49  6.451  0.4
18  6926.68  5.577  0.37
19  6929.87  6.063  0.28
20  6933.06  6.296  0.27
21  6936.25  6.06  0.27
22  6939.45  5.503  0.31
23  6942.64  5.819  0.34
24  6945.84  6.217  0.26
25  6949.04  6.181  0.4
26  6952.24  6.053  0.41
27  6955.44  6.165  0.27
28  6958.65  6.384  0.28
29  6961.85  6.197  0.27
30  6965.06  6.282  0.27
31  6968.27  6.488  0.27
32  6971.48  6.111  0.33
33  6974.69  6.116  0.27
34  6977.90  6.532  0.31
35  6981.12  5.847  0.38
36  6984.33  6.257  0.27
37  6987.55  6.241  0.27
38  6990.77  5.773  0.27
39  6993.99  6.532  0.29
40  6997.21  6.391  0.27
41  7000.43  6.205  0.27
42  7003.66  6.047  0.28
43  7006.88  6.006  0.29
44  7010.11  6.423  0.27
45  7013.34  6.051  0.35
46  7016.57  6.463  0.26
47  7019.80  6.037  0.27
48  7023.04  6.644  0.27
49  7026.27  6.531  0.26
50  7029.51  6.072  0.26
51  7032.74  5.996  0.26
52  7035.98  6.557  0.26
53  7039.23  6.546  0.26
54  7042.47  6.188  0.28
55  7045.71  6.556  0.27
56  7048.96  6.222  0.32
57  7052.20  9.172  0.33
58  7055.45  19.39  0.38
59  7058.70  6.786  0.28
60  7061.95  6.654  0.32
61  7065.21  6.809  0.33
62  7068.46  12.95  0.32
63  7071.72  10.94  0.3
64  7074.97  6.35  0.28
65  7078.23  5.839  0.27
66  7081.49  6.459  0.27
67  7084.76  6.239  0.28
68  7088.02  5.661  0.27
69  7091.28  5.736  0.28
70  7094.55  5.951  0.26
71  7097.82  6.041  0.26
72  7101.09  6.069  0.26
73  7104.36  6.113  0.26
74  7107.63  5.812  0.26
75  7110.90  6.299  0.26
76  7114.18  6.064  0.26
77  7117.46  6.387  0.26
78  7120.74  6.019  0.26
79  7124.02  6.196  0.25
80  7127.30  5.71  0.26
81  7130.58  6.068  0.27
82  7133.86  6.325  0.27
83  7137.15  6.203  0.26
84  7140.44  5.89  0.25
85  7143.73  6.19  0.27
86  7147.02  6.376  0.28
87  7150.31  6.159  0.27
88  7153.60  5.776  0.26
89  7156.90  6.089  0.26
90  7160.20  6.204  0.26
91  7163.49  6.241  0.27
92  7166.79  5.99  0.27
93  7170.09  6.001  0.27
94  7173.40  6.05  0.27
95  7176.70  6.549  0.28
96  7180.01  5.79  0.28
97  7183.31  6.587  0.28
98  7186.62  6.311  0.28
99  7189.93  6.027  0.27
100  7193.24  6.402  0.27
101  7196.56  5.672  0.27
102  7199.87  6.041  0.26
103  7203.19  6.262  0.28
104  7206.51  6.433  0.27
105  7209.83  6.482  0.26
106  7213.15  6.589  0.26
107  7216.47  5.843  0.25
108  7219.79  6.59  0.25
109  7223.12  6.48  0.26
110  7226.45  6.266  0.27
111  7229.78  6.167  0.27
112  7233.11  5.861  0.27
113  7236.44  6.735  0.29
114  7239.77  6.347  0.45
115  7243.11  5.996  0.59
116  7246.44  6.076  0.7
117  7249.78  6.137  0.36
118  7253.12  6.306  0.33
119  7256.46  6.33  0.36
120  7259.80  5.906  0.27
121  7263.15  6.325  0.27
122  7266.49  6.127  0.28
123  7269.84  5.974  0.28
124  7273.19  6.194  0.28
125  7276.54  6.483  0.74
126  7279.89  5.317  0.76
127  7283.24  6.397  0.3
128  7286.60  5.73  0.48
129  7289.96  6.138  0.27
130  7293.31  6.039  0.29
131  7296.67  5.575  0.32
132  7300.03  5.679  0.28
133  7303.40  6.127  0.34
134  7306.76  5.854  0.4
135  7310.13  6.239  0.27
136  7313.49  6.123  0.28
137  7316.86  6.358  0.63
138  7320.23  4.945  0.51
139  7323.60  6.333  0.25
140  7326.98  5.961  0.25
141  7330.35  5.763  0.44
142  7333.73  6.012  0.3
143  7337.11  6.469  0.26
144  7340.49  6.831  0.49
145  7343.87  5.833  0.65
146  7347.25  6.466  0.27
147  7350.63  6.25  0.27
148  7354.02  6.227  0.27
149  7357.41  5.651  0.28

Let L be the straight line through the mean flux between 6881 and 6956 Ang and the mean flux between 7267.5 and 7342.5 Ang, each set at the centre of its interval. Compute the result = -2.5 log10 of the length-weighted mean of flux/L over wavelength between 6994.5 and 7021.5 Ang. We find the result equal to 0.37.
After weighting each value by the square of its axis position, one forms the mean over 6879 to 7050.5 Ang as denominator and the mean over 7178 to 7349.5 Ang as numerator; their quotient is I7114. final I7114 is 0.86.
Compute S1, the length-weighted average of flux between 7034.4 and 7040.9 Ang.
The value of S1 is 6.54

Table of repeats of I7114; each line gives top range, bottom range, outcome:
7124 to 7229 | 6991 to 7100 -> 0.91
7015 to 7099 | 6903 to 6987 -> 1.14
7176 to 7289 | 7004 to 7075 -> 0.86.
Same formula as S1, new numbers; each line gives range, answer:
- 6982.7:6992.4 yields 6.09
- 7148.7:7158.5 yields 6.01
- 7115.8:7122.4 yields 6.2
